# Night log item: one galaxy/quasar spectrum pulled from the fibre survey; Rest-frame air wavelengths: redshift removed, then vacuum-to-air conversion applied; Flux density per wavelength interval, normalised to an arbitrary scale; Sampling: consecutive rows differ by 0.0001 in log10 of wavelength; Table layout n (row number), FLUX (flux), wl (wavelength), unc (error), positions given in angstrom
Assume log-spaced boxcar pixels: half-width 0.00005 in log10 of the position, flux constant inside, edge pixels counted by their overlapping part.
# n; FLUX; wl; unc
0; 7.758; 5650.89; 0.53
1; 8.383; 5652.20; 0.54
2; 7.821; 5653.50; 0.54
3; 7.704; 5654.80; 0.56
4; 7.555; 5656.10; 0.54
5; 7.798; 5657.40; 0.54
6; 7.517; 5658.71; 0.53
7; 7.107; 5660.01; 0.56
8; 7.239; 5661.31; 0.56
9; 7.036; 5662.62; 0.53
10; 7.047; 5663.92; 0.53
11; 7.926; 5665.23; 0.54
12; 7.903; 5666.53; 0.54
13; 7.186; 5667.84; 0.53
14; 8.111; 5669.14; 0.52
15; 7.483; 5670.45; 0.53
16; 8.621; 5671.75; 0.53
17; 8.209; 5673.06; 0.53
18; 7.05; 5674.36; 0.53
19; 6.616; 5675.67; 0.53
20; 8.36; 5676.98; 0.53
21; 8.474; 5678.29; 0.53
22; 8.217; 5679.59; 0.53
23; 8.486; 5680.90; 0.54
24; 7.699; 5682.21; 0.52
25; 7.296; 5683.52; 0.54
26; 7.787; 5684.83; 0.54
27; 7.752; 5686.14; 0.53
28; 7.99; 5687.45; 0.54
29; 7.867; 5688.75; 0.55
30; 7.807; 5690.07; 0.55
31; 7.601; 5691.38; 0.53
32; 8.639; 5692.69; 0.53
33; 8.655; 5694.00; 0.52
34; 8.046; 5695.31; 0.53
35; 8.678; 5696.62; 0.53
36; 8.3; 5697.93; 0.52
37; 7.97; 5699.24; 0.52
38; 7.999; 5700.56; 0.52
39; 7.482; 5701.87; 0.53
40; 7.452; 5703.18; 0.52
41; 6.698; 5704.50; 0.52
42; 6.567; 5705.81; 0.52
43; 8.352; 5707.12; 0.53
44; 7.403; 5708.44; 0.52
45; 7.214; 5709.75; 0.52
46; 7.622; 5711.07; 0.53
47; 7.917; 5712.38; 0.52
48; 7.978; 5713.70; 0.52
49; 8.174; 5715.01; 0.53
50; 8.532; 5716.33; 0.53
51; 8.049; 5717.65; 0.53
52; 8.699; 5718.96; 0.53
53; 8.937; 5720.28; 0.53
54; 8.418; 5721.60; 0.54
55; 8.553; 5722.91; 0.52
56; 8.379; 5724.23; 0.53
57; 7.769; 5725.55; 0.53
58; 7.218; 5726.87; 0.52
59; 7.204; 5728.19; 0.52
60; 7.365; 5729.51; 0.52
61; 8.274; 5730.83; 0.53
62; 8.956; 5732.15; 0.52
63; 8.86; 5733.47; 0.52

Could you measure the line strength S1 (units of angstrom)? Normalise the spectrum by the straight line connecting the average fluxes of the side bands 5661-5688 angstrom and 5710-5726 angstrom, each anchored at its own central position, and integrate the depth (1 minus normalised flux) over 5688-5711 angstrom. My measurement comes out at 0.6 angstrom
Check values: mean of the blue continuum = 7.74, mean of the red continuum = 8.23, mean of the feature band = 7.8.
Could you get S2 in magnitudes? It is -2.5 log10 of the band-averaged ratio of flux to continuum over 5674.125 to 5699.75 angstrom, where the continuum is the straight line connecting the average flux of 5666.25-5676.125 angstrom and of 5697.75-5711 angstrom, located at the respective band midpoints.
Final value -0.05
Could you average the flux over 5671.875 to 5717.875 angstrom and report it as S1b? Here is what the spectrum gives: 7.86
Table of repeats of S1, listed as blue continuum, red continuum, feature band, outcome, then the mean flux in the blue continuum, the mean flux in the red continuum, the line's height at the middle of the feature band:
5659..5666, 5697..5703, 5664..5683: -0.93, 7.3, 7.94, 7.49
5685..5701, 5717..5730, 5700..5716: 0.98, 8.1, 8.07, 8.08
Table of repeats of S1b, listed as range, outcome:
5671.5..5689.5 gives 7.87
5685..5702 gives 8.07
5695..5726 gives 7.97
